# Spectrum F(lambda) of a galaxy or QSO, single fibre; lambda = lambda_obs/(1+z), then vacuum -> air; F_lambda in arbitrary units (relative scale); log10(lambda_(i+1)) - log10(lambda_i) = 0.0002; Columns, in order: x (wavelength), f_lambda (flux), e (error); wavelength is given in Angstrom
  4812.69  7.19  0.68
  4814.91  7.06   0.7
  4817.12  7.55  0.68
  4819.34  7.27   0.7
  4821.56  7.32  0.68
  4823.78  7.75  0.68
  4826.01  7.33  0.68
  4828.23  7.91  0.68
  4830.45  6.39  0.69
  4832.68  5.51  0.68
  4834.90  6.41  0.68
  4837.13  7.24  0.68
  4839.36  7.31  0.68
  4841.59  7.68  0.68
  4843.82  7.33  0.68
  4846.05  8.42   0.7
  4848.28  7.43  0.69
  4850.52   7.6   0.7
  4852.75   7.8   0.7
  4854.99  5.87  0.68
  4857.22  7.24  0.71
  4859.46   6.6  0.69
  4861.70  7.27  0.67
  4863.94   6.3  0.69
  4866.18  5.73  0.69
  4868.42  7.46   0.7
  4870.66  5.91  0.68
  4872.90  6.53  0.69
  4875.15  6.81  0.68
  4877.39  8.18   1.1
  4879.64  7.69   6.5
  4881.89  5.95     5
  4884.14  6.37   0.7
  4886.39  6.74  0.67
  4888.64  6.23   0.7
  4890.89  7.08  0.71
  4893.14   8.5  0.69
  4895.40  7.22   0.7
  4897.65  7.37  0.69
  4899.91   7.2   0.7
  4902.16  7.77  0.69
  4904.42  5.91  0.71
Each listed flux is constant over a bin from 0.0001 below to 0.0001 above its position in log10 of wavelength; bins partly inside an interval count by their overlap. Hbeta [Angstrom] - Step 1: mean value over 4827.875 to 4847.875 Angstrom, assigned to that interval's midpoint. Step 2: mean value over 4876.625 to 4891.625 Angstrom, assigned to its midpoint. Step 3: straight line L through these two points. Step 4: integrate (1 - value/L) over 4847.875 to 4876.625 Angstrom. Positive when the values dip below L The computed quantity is 0.7 Angstrom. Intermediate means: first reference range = 7.12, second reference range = 6.85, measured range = 6.81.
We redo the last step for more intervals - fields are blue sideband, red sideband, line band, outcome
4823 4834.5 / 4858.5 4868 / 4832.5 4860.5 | -1.8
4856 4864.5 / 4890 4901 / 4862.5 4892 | 1.9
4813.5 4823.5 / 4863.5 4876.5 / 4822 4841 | 0.3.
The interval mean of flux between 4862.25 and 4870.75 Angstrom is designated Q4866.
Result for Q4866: 6.47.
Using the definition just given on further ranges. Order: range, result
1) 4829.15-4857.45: 7.1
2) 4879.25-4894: 6.87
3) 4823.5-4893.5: 6.99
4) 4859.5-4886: 6.74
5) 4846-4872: 6.91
